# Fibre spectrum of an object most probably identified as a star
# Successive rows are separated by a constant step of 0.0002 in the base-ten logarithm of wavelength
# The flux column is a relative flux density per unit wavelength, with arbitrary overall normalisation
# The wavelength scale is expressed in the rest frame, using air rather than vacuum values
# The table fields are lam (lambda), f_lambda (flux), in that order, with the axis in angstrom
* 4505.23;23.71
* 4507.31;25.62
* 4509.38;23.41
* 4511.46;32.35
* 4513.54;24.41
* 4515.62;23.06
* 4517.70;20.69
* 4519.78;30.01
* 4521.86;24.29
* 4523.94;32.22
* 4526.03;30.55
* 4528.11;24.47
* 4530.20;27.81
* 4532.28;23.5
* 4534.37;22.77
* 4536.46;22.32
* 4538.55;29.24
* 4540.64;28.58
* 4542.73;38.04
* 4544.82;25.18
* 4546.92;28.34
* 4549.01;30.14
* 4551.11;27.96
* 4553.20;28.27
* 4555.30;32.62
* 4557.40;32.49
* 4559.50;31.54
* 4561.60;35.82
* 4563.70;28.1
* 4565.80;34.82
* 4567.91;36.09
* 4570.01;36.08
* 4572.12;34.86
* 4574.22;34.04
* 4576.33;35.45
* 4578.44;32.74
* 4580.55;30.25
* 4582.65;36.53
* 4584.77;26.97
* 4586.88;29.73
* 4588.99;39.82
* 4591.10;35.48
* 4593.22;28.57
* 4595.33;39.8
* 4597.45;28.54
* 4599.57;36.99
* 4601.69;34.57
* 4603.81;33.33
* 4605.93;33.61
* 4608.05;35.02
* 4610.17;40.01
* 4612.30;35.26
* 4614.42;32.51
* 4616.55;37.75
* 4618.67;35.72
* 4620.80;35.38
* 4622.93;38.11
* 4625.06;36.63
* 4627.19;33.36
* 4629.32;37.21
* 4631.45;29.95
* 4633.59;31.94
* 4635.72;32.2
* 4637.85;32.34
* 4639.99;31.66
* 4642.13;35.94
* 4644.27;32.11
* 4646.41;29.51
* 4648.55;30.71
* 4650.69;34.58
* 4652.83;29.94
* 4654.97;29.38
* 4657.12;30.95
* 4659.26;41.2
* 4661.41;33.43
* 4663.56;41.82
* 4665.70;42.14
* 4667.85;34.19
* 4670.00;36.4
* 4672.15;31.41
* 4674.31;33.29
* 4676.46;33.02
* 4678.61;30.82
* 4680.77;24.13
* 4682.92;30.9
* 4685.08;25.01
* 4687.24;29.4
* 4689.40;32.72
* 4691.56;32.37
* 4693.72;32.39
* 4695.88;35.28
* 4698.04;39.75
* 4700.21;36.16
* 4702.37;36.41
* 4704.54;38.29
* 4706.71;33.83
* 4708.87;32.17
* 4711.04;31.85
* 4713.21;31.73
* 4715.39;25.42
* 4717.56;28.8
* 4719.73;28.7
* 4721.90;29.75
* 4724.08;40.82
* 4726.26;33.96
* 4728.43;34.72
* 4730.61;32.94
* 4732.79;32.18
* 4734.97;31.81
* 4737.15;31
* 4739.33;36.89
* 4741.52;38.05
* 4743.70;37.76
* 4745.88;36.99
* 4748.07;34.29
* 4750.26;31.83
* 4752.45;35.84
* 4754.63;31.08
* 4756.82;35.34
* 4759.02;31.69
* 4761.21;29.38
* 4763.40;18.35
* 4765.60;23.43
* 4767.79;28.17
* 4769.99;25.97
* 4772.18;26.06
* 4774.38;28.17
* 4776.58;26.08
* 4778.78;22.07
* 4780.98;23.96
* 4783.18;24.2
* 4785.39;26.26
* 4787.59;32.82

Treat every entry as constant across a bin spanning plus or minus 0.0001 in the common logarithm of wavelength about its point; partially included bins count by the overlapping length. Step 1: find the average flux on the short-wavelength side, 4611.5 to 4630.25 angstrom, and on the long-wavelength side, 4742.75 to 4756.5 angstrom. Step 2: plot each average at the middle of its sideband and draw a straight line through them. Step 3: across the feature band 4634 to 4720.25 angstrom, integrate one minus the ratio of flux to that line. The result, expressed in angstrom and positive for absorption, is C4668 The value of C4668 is 6.0 angstrom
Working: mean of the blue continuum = 35.8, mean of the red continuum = 34.7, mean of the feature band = 32.8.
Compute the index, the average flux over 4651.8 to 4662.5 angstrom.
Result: 33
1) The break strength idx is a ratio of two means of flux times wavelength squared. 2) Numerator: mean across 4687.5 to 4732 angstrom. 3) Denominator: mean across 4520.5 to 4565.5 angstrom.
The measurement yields 1.24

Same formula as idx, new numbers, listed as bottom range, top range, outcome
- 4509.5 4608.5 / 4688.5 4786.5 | 1.10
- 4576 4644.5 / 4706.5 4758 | 1.03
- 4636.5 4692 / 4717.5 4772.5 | 1.01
